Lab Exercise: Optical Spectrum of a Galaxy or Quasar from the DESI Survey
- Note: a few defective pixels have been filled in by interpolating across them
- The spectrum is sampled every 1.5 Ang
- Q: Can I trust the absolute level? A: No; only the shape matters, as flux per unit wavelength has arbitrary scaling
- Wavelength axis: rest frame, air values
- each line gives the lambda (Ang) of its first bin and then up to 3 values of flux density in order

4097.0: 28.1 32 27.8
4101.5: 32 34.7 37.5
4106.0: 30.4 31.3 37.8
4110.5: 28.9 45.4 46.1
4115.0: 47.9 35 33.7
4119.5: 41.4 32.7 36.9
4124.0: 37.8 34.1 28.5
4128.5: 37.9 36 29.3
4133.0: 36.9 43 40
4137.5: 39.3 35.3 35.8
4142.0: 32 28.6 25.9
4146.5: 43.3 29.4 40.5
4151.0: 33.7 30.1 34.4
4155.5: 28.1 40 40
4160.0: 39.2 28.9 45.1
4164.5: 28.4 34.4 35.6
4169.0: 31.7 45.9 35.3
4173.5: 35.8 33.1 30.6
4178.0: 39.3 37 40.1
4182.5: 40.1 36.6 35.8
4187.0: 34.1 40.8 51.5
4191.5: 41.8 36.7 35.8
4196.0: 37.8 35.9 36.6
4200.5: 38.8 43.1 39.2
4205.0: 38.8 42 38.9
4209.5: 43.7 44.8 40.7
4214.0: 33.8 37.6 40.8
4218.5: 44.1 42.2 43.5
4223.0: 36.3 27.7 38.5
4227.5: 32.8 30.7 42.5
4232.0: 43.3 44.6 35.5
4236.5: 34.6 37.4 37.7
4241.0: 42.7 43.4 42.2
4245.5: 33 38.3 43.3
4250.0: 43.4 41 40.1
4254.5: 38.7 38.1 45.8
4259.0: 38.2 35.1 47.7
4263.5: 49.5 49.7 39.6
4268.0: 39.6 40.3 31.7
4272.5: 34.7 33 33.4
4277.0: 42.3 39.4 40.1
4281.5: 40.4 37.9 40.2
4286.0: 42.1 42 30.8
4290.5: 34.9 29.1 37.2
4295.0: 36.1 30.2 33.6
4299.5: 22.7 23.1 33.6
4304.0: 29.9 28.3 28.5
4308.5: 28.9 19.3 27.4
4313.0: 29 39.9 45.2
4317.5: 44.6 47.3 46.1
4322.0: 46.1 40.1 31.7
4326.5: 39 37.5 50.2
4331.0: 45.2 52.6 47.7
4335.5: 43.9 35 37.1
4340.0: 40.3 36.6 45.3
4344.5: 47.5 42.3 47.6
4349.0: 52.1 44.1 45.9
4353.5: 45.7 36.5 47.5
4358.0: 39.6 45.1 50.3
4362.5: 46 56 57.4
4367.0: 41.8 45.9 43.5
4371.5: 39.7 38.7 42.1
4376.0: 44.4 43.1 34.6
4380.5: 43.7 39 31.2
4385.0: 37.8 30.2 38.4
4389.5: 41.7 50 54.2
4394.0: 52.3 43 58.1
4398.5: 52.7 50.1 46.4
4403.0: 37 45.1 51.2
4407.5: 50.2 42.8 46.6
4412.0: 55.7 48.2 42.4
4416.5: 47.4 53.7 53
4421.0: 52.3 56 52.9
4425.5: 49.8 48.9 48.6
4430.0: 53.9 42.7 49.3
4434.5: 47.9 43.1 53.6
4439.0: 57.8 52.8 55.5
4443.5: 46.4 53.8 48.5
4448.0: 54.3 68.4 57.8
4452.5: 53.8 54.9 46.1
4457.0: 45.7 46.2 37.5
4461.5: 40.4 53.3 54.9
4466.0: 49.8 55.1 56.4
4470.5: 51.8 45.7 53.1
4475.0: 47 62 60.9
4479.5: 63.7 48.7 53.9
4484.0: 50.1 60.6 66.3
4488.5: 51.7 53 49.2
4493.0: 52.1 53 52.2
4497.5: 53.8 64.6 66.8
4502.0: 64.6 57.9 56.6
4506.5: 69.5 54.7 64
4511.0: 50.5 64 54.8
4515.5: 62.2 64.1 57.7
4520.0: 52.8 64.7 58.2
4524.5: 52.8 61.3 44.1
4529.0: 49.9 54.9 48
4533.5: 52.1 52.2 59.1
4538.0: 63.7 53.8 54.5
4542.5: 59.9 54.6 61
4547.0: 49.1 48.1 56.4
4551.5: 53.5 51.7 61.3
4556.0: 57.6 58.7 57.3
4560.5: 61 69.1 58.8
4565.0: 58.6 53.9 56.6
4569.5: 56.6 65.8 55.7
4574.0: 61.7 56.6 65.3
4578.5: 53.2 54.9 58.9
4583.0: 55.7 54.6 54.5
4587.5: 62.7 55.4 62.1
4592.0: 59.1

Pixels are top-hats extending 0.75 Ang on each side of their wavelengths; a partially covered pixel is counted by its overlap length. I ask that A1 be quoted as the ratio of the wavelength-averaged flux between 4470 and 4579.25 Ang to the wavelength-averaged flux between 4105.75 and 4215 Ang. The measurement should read 1.5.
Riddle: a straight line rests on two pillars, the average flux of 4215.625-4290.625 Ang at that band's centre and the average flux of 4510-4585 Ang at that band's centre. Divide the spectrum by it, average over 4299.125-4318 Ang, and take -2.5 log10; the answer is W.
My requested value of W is 0.35 mag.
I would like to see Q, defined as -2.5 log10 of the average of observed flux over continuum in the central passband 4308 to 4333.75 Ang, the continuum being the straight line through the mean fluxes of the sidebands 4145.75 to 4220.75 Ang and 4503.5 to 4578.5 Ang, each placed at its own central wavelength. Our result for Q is 0.15 mag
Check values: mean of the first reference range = 37.8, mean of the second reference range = 57.3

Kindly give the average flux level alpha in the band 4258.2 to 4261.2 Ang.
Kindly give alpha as 36.8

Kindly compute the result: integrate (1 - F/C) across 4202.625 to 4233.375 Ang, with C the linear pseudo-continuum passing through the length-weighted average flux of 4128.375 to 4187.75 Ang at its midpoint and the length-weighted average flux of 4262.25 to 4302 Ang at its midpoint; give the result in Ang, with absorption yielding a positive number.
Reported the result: -2.6 Ang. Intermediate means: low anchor 35.6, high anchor 36.8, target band 39.2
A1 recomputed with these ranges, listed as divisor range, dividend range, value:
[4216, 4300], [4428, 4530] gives 1.41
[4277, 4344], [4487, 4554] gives 1.51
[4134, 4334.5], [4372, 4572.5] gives 1.39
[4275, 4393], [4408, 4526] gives 1.35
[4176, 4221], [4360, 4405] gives 1.13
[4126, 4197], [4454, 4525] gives 1.53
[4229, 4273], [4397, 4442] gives 1.23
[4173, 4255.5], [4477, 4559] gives 1.46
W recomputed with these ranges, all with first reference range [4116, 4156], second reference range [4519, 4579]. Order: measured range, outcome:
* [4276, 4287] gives 0.06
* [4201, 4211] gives -0.07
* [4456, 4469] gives 0.08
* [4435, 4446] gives -0.02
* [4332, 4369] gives 0.02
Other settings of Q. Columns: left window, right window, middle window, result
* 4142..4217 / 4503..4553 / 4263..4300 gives 0.148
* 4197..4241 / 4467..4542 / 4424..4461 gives 0.038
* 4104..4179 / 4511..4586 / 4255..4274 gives 0.043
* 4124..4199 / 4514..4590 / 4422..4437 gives 0.024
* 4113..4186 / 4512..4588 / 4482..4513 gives -0.064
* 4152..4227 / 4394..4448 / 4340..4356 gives 0.043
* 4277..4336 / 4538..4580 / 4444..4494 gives -0.057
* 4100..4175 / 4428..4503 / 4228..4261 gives 0.049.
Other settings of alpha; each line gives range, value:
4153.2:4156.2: 31.3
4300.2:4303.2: 28.2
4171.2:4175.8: 34.8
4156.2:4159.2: 39.8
